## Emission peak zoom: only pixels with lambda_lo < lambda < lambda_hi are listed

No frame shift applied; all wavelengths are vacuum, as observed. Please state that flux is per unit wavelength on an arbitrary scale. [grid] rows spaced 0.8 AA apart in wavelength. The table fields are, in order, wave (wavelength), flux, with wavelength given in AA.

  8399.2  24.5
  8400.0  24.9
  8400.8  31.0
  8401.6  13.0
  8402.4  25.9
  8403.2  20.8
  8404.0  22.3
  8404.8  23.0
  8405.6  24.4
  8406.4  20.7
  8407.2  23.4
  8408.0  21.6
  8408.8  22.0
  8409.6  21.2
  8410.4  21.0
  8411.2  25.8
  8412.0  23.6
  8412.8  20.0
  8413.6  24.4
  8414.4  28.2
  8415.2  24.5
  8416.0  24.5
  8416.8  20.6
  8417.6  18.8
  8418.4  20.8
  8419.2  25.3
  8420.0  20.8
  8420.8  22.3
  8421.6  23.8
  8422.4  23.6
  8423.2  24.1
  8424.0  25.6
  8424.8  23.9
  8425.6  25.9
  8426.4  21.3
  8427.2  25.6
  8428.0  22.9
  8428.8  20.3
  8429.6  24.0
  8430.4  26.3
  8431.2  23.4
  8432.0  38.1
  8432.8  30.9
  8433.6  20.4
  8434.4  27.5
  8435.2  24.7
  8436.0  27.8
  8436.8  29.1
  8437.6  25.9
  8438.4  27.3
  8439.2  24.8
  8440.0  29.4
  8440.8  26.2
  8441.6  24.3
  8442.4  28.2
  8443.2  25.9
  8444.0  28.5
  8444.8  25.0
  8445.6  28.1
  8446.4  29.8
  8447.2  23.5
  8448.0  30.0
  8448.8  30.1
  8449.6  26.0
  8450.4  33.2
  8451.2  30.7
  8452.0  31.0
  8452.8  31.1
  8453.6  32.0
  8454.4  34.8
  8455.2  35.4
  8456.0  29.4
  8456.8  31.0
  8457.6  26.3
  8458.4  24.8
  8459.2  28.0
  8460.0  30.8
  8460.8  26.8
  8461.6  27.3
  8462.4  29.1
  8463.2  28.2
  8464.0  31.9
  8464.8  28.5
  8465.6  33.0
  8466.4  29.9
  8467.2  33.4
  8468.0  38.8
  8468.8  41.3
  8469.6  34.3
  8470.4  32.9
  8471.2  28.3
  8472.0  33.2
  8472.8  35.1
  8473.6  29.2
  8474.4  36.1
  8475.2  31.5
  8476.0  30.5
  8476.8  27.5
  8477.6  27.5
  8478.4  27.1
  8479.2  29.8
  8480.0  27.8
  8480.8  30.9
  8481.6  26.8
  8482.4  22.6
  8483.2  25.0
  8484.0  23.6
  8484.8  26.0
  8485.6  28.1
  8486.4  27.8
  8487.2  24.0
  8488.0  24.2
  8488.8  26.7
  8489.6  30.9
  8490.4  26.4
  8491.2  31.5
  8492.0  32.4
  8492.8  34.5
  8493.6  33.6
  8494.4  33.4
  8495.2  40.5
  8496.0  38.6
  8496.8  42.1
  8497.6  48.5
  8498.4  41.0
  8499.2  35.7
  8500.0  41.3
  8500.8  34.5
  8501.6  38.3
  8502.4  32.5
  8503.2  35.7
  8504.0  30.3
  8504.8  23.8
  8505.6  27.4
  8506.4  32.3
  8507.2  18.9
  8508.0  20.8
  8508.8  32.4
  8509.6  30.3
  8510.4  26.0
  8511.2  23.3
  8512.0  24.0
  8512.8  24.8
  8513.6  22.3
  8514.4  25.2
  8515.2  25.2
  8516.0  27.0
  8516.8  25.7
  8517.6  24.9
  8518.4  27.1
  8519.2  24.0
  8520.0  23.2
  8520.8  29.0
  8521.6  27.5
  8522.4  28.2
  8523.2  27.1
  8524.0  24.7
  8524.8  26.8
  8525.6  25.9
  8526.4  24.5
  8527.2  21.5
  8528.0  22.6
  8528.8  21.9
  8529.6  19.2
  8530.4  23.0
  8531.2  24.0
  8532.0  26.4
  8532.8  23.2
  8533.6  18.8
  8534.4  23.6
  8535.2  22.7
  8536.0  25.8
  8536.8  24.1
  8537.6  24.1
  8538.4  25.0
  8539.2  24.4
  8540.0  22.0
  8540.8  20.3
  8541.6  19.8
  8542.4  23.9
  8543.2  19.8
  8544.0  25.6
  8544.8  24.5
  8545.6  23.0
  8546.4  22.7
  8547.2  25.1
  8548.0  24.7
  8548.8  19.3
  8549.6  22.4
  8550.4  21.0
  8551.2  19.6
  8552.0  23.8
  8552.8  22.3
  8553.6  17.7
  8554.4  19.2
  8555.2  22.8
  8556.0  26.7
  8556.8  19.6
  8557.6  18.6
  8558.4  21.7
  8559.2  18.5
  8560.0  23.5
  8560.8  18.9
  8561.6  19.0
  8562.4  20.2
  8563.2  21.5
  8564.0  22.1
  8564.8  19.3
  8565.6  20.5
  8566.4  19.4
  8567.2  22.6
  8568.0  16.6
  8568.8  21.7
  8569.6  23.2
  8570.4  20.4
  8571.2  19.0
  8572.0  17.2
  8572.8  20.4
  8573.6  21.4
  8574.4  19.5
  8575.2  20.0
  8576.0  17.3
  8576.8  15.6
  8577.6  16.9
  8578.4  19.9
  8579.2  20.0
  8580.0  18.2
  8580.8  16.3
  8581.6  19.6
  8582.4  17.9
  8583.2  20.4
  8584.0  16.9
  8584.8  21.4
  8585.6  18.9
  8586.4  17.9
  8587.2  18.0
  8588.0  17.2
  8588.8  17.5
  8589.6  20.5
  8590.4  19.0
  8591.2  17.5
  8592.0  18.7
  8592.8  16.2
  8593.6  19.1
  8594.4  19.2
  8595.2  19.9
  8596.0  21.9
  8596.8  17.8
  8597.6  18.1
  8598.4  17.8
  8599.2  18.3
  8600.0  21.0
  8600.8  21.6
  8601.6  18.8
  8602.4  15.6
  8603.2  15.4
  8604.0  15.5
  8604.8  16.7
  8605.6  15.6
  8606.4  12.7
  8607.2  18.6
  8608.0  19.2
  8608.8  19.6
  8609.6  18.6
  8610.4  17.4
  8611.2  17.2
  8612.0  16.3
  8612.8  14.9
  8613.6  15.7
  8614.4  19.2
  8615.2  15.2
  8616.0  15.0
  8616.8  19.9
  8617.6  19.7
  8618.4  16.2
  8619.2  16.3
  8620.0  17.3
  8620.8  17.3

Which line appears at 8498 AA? [N II]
